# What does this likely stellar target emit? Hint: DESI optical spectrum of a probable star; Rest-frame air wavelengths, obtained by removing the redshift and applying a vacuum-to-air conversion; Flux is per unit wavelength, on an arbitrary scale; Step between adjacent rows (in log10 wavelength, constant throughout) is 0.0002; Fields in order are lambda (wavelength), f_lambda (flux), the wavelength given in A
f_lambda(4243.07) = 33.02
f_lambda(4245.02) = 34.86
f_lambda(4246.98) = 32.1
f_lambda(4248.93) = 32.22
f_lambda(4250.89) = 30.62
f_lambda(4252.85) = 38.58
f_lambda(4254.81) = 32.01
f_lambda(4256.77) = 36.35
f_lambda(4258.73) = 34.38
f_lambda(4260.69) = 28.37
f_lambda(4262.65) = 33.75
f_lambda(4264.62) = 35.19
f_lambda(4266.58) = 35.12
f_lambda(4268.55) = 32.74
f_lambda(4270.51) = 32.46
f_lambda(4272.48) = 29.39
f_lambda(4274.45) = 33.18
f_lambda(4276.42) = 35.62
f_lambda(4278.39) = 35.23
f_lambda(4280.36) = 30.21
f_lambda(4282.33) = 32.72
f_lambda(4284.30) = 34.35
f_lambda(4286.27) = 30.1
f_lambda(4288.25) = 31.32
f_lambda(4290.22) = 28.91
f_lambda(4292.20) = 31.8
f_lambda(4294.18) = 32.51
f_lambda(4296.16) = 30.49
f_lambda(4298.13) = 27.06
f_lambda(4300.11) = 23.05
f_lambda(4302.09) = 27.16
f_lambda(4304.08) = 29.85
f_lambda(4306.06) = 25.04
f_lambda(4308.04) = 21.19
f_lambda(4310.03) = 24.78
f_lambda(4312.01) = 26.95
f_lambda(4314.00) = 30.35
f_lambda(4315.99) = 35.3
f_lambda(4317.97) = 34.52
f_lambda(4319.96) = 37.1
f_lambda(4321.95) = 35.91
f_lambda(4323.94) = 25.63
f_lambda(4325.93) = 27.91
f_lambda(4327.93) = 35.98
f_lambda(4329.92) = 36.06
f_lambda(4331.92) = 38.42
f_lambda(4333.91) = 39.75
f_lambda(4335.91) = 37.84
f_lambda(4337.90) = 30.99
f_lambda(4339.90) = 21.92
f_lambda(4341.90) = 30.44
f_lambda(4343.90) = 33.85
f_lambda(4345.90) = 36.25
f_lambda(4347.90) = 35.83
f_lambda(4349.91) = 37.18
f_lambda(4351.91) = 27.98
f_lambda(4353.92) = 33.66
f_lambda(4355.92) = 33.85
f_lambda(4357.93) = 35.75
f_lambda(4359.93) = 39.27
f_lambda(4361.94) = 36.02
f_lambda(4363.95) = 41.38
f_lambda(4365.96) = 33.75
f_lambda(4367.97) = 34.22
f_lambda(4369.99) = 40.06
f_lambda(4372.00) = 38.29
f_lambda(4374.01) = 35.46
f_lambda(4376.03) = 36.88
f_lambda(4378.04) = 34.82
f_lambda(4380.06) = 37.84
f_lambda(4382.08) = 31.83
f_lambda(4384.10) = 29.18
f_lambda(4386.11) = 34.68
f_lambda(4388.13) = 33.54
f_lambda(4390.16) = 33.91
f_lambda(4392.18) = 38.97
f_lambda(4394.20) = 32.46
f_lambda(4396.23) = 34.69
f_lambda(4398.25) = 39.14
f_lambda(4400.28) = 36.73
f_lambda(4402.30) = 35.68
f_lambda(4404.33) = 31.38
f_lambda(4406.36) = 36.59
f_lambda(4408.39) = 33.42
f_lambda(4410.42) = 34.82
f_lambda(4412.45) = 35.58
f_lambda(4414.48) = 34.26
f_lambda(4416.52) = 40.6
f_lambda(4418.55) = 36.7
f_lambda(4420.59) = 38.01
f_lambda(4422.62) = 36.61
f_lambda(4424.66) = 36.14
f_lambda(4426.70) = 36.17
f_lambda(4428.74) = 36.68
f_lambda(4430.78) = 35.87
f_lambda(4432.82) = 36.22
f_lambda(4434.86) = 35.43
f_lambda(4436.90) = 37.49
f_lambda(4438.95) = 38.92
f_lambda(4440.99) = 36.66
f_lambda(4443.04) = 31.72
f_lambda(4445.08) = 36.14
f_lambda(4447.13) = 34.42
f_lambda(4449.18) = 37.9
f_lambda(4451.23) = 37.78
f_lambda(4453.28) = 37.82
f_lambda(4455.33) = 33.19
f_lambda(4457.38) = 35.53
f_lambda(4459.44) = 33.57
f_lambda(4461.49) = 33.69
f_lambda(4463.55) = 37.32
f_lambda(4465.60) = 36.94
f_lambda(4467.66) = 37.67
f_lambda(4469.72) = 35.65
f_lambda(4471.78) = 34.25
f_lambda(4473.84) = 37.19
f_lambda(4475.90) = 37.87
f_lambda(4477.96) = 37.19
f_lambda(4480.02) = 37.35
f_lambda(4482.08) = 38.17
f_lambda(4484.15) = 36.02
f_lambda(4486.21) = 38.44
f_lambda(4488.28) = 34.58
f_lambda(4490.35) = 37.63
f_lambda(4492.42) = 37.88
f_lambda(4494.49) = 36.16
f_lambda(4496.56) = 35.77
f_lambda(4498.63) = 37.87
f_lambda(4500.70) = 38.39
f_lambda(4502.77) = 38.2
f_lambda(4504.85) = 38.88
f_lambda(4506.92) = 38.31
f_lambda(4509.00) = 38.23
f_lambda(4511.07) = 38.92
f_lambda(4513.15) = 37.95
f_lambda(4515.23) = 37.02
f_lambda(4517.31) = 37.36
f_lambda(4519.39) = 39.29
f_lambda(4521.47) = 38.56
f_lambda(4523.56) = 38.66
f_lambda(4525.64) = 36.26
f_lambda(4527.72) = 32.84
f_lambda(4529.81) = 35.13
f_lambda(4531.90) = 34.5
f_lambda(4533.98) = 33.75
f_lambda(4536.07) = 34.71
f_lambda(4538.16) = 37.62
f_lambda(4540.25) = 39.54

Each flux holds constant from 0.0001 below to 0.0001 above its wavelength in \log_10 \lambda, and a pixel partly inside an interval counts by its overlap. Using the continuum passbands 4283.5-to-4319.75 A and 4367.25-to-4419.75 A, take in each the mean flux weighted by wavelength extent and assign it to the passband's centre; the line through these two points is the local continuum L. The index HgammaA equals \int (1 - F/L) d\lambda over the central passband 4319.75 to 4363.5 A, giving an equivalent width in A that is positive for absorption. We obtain -2.8 A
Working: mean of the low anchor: 29.3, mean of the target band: 34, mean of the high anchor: 35.5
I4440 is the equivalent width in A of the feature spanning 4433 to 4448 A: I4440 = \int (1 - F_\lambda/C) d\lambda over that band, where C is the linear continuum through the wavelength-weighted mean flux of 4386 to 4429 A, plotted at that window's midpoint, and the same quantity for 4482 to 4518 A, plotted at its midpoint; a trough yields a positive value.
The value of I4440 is 0.22 A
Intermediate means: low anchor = 35.8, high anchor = 37.5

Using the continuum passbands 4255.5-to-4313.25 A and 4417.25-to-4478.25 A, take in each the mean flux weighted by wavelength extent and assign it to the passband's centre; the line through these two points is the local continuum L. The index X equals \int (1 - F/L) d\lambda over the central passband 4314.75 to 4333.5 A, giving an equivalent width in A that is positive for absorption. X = -1.3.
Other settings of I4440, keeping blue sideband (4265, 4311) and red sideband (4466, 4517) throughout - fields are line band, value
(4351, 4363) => -0.7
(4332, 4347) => -0.6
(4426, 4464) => -0.2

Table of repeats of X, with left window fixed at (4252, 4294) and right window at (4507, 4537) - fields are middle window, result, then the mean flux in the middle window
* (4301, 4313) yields 2.7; 25.8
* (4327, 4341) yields -0.2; 34.4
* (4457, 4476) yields 0.0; 35.9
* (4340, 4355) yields 0.5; 32.9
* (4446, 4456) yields -0.2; 36.3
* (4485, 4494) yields -0.2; 37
